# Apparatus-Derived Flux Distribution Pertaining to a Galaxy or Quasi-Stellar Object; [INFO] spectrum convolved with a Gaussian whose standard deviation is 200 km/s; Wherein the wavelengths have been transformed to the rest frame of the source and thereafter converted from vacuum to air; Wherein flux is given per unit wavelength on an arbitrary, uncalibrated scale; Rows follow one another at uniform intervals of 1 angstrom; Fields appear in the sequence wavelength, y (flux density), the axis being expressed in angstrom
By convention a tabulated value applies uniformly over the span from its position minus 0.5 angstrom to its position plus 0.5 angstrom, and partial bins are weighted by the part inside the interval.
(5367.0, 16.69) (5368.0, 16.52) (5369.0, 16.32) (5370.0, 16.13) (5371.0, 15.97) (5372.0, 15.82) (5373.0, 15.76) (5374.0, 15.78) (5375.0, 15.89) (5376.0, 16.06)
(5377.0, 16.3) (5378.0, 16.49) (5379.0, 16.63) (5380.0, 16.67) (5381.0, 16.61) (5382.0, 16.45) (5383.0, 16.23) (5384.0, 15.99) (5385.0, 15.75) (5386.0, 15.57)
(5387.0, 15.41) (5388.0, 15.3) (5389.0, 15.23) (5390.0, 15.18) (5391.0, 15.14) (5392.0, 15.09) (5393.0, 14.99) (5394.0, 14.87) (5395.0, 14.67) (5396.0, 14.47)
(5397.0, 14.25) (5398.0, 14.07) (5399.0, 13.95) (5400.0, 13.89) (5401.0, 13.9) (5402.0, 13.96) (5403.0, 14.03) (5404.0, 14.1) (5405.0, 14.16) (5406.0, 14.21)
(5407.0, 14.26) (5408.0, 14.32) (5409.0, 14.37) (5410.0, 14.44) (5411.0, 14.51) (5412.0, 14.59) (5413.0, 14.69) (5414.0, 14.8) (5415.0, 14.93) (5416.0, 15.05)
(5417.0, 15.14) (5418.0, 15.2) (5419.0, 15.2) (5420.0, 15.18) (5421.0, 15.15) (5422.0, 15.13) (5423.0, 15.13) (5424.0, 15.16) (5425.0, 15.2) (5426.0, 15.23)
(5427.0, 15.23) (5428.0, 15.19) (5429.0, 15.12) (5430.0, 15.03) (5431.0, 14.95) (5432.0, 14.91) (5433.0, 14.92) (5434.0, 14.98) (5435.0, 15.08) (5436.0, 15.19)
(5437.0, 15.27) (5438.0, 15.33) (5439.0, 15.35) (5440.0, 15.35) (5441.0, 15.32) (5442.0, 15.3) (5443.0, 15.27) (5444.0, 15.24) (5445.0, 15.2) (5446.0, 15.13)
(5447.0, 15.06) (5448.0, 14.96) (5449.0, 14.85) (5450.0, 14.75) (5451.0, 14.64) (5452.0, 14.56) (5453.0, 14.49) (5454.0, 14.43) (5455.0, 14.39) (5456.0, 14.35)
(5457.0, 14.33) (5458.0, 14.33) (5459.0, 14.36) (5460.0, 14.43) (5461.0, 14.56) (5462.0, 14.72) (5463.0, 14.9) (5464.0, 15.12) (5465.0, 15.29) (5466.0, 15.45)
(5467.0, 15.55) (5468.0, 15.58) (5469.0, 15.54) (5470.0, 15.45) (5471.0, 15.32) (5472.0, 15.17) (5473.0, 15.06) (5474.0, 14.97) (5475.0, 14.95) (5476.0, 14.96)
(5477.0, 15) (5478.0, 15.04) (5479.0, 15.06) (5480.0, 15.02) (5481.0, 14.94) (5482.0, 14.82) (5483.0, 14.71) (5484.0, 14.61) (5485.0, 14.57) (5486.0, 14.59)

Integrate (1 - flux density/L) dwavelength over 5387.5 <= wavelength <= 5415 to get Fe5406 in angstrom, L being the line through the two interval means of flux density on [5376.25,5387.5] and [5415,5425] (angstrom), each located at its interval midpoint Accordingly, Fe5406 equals 2.0 angstrom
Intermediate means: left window 16.2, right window 15.1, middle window 14.5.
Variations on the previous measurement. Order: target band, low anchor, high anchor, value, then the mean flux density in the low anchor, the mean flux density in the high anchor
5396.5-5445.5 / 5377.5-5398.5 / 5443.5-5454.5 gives 1.0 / 15.5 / 14.8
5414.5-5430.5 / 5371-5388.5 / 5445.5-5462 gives 0.1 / 16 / 14.6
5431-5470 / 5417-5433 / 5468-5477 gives 0.5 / 15.1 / 15.2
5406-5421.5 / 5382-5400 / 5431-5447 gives 0.4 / 15.1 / 15.2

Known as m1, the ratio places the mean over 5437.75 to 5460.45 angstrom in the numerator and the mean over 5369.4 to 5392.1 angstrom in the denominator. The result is 0.93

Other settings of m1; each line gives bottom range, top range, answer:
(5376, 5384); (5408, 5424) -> 0.91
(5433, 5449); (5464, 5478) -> 1.00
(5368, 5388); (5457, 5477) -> 0.93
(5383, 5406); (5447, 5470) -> 1.00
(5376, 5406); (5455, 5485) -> 0.99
